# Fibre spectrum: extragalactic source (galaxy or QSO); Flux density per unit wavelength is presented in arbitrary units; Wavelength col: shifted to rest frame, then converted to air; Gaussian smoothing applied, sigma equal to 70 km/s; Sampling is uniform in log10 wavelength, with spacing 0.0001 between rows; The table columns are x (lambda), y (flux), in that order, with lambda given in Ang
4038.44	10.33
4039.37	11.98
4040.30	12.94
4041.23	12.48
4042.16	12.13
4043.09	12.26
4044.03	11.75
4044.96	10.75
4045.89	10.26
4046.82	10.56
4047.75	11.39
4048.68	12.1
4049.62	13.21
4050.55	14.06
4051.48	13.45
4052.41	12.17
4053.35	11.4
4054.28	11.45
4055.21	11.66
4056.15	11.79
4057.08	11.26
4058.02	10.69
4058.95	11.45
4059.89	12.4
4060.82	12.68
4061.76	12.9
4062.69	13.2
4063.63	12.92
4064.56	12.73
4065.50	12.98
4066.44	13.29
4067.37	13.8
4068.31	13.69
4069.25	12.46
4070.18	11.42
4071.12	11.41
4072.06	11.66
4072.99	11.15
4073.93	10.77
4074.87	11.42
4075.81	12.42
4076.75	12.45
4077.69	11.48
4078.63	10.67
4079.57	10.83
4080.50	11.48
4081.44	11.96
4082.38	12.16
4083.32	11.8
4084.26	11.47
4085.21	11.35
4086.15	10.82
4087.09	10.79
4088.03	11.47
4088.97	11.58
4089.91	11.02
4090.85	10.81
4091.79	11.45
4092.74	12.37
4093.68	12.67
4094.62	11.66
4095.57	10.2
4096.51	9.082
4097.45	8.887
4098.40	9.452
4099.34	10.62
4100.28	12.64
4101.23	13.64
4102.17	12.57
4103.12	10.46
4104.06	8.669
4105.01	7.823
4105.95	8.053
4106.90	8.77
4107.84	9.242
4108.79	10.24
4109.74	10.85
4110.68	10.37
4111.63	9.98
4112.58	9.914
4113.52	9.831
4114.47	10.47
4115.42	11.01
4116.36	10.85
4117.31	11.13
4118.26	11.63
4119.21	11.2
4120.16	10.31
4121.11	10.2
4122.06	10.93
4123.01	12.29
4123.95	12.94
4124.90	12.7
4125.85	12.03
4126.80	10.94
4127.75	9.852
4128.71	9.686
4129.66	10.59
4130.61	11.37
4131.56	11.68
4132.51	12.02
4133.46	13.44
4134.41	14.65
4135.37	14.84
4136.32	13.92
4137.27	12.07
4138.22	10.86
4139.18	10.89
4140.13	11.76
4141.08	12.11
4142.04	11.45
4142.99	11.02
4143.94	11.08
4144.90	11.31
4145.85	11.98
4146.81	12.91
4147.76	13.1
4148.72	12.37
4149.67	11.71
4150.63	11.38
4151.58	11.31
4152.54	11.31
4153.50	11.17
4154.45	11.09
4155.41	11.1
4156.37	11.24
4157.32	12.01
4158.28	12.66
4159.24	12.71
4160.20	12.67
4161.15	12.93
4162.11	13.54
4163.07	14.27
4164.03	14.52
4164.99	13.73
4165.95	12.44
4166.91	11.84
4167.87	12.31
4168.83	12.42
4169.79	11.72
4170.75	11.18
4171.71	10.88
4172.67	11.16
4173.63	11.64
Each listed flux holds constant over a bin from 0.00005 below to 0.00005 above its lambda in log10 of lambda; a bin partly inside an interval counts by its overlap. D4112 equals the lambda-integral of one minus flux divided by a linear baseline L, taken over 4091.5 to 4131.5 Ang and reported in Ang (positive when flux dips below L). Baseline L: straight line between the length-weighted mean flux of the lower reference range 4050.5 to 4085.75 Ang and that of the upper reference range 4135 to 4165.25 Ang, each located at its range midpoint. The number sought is 4.7 Ang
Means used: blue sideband 12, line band 10.7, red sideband 12.2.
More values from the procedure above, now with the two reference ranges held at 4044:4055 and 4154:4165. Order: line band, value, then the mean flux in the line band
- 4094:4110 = 2.7 Ang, 10.2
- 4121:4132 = 1.0 Ang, 11.3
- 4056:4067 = -0.4 Ang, 12.4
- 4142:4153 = 0.7 Ang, 11.8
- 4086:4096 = 0.7 Ang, 11.4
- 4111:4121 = 1.4 Ang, 10.6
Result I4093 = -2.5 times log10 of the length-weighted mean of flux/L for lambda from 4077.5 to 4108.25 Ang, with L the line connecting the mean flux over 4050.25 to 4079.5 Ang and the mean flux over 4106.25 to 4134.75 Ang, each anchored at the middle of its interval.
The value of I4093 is 0.07 mag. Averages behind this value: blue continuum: 12.1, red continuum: 11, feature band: 10.8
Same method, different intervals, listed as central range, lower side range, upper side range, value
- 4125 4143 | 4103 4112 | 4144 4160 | -0.10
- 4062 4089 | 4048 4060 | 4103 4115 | -0.08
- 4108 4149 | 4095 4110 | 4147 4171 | -0.04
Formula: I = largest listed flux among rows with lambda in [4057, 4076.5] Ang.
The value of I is 13.8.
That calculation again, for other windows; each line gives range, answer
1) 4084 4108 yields 13.64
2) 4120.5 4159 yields 14.84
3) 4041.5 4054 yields 14.06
